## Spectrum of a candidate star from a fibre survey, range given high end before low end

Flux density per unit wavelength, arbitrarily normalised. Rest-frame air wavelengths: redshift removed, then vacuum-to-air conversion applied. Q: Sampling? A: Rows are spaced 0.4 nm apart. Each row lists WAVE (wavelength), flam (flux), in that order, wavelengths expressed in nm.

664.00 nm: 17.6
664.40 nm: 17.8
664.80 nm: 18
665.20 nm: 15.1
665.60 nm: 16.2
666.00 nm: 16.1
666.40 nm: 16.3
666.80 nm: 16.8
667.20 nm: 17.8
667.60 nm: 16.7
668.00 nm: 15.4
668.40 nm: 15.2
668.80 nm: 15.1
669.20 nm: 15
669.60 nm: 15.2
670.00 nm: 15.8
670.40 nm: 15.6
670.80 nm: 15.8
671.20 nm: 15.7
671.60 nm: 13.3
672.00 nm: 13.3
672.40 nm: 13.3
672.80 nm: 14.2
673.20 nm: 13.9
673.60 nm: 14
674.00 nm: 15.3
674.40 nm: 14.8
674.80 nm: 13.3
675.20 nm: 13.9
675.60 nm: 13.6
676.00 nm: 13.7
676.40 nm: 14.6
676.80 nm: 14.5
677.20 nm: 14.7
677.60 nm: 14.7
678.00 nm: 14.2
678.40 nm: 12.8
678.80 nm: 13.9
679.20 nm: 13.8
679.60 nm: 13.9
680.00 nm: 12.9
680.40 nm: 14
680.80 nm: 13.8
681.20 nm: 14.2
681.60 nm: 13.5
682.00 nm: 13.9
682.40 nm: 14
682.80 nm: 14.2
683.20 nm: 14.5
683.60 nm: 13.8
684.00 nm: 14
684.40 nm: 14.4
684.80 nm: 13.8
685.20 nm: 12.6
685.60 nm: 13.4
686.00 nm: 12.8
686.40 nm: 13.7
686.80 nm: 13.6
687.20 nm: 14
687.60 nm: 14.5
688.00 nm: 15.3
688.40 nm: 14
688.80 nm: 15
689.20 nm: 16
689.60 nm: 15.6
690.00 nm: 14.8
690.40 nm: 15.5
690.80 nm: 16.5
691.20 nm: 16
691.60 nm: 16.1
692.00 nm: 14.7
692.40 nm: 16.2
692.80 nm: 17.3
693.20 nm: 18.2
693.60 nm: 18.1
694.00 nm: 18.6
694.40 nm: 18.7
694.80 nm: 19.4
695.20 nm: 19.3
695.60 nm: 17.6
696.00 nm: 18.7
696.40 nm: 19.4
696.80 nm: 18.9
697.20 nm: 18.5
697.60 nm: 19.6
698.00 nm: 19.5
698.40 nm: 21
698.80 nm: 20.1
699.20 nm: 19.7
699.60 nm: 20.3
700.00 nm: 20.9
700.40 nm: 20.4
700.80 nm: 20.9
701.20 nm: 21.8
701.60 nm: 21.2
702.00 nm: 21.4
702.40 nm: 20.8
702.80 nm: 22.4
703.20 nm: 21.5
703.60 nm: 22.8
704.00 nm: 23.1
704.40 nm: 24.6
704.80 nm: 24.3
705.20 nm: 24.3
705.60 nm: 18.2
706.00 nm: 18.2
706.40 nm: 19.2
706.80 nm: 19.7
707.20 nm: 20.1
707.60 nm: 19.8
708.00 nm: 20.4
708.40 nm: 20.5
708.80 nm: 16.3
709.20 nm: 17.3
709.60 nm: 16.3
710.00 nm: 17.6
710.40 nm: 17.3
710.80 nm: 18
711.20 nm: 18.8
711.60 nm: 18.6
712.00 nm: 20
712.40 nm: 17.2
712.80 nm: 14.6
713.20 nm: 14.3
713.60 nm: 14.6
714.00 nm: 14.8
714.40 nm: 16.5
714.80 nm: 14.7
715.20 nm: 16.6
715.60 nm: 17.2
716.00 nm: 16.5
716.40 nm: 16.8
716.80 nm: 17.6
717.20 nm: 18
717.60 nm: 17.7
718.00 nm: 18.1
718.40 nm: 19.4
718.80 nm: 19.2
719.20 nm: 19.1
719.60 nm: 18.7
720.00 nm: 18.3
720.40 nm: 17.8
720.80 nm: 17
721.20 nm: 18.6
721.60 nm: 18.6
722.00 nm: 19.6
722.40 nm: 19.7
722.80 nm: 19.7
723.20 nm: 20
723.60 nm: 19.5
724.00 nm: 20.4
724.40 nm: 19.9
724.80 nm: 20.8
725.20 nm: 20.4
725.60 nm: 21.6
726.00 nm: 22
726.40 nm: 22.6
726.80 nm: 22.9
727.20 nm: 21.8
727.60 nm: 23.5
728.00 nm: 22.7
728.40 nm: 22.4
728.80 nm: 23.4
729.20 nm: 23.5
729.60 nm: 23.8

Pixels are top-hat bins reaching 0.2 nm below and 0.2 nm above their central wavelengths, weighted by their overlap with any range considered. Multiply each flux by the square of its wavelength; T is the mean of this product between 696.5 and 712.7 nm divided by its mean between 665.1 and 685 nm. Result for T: 1.50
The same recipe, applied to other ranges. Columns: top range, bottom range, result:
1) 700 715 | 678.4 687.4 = 1.50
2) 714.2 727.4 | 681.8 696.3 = 1.34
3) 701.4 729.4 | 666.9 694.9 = 1.45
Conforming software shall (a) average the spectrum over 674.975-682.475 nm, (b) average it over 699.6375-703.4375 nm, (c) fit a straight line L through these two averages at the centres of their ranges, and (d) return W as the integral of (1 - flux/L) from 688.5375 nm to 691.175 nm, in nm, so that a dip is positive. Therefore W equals 0.29 nm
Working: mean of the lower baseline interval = 13.9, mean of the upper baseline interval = 21.2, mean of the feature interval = 15.6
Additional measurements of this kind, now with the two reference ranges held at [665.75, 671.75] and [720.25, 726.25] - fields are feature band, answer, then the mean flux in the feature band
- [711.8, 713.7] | 0.28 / 16.2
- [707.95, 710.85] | 0.14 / 17.8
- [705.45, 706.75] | -0.01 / 18.7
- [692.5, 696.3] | -0.17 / 18.4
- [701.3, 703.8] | -0.47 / 21.7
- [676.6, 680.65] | 0.62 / 13.9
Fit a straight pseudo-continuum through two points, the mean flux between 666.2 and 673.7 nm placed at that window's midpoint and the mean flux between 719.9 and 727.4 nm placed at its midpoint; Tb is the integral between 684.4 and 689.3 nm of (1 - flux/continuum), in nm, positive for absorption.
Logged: 0.79 nm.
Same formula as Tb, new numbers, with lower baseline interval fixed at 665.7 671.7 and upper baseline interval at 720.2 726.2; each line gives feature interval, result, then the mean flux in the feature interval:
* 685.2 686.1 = 0.21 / 13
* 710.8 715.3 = 0.59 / 16.5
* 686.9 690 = 0.42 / 14.9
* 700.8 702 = -0.22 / 21.4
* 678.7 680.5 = 0.31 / 13.7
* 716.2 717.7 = 0.14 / 17.5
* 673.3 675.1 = 0.21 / 14.3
